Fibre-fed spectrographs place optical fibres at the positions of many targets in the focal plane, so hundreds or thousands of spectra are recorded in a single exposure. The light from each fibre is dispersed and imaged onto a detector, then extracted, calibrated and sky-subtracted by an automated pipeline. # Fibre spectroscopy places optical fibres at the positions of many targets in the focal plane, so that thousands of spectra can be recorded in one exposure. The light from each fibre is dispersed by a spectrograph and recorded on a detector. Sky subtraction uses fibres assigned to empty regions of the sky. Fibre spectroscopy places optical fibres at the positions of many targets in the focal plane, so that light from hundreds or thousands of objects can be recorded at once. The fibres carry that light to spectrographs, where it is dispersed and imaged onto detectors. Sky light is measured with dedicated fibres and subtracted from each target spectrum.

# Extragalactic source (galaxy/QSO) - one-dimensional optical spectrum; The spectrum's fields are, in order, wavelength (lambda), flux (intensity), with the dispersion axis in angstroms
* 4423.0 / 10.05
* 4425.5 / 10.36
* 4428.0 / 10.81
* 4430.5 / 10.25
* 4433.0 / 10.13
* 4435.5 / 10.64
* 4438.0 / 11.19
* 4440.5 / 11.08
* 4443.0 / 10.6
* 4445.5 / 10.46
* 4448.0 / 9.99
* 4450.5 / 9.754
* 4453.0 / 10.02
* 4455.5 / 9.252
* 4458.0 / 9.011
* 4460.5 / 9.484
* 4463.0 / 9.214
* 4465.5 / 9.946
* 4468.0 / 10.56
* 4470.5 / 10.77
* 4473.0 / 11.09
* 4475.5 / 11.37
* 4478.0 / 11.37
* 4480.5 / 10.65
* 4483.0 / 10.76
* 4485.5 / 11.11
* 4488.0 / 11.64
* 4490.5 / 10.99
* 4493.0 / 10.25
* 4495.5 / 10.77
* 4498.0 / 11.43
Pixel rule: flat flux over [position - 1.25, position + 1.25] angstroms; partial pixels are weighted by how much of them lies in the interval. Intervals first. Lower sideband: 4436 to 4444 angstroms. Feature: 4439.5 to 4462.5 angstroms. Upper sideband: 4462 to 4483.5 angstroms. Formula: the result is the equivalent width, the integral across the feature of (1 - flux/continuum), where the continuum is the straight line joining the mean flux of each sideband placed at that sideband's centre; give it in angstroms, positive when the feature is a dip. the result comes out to 1.9 angstroms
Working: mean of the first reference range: 10.9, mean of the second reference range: 10.6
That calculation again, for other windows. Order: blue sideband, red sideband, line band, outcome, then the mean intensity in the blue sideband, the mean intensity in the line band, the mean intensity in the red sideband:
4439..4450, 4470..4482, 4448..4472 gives 2.2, 10.5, 9.8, 11.1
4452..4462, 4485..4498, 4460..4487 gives -1.2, 9.42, 10.6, 11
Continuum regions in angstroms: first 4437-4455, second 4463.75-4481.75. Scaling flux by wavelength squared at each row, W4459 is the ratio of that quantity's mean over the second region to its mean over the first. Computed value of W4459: 1.05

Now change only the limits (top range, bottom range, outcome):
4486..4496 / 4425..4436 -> 1.08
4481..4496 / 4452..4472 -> 1.13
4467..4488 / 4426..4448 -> 1.06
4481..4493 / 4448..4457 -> 1.15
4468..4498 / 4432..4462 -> 1.10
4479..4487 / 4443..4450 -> 1.08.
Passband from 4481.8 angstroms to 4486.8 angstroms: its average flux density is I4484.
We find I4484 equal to 10.9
